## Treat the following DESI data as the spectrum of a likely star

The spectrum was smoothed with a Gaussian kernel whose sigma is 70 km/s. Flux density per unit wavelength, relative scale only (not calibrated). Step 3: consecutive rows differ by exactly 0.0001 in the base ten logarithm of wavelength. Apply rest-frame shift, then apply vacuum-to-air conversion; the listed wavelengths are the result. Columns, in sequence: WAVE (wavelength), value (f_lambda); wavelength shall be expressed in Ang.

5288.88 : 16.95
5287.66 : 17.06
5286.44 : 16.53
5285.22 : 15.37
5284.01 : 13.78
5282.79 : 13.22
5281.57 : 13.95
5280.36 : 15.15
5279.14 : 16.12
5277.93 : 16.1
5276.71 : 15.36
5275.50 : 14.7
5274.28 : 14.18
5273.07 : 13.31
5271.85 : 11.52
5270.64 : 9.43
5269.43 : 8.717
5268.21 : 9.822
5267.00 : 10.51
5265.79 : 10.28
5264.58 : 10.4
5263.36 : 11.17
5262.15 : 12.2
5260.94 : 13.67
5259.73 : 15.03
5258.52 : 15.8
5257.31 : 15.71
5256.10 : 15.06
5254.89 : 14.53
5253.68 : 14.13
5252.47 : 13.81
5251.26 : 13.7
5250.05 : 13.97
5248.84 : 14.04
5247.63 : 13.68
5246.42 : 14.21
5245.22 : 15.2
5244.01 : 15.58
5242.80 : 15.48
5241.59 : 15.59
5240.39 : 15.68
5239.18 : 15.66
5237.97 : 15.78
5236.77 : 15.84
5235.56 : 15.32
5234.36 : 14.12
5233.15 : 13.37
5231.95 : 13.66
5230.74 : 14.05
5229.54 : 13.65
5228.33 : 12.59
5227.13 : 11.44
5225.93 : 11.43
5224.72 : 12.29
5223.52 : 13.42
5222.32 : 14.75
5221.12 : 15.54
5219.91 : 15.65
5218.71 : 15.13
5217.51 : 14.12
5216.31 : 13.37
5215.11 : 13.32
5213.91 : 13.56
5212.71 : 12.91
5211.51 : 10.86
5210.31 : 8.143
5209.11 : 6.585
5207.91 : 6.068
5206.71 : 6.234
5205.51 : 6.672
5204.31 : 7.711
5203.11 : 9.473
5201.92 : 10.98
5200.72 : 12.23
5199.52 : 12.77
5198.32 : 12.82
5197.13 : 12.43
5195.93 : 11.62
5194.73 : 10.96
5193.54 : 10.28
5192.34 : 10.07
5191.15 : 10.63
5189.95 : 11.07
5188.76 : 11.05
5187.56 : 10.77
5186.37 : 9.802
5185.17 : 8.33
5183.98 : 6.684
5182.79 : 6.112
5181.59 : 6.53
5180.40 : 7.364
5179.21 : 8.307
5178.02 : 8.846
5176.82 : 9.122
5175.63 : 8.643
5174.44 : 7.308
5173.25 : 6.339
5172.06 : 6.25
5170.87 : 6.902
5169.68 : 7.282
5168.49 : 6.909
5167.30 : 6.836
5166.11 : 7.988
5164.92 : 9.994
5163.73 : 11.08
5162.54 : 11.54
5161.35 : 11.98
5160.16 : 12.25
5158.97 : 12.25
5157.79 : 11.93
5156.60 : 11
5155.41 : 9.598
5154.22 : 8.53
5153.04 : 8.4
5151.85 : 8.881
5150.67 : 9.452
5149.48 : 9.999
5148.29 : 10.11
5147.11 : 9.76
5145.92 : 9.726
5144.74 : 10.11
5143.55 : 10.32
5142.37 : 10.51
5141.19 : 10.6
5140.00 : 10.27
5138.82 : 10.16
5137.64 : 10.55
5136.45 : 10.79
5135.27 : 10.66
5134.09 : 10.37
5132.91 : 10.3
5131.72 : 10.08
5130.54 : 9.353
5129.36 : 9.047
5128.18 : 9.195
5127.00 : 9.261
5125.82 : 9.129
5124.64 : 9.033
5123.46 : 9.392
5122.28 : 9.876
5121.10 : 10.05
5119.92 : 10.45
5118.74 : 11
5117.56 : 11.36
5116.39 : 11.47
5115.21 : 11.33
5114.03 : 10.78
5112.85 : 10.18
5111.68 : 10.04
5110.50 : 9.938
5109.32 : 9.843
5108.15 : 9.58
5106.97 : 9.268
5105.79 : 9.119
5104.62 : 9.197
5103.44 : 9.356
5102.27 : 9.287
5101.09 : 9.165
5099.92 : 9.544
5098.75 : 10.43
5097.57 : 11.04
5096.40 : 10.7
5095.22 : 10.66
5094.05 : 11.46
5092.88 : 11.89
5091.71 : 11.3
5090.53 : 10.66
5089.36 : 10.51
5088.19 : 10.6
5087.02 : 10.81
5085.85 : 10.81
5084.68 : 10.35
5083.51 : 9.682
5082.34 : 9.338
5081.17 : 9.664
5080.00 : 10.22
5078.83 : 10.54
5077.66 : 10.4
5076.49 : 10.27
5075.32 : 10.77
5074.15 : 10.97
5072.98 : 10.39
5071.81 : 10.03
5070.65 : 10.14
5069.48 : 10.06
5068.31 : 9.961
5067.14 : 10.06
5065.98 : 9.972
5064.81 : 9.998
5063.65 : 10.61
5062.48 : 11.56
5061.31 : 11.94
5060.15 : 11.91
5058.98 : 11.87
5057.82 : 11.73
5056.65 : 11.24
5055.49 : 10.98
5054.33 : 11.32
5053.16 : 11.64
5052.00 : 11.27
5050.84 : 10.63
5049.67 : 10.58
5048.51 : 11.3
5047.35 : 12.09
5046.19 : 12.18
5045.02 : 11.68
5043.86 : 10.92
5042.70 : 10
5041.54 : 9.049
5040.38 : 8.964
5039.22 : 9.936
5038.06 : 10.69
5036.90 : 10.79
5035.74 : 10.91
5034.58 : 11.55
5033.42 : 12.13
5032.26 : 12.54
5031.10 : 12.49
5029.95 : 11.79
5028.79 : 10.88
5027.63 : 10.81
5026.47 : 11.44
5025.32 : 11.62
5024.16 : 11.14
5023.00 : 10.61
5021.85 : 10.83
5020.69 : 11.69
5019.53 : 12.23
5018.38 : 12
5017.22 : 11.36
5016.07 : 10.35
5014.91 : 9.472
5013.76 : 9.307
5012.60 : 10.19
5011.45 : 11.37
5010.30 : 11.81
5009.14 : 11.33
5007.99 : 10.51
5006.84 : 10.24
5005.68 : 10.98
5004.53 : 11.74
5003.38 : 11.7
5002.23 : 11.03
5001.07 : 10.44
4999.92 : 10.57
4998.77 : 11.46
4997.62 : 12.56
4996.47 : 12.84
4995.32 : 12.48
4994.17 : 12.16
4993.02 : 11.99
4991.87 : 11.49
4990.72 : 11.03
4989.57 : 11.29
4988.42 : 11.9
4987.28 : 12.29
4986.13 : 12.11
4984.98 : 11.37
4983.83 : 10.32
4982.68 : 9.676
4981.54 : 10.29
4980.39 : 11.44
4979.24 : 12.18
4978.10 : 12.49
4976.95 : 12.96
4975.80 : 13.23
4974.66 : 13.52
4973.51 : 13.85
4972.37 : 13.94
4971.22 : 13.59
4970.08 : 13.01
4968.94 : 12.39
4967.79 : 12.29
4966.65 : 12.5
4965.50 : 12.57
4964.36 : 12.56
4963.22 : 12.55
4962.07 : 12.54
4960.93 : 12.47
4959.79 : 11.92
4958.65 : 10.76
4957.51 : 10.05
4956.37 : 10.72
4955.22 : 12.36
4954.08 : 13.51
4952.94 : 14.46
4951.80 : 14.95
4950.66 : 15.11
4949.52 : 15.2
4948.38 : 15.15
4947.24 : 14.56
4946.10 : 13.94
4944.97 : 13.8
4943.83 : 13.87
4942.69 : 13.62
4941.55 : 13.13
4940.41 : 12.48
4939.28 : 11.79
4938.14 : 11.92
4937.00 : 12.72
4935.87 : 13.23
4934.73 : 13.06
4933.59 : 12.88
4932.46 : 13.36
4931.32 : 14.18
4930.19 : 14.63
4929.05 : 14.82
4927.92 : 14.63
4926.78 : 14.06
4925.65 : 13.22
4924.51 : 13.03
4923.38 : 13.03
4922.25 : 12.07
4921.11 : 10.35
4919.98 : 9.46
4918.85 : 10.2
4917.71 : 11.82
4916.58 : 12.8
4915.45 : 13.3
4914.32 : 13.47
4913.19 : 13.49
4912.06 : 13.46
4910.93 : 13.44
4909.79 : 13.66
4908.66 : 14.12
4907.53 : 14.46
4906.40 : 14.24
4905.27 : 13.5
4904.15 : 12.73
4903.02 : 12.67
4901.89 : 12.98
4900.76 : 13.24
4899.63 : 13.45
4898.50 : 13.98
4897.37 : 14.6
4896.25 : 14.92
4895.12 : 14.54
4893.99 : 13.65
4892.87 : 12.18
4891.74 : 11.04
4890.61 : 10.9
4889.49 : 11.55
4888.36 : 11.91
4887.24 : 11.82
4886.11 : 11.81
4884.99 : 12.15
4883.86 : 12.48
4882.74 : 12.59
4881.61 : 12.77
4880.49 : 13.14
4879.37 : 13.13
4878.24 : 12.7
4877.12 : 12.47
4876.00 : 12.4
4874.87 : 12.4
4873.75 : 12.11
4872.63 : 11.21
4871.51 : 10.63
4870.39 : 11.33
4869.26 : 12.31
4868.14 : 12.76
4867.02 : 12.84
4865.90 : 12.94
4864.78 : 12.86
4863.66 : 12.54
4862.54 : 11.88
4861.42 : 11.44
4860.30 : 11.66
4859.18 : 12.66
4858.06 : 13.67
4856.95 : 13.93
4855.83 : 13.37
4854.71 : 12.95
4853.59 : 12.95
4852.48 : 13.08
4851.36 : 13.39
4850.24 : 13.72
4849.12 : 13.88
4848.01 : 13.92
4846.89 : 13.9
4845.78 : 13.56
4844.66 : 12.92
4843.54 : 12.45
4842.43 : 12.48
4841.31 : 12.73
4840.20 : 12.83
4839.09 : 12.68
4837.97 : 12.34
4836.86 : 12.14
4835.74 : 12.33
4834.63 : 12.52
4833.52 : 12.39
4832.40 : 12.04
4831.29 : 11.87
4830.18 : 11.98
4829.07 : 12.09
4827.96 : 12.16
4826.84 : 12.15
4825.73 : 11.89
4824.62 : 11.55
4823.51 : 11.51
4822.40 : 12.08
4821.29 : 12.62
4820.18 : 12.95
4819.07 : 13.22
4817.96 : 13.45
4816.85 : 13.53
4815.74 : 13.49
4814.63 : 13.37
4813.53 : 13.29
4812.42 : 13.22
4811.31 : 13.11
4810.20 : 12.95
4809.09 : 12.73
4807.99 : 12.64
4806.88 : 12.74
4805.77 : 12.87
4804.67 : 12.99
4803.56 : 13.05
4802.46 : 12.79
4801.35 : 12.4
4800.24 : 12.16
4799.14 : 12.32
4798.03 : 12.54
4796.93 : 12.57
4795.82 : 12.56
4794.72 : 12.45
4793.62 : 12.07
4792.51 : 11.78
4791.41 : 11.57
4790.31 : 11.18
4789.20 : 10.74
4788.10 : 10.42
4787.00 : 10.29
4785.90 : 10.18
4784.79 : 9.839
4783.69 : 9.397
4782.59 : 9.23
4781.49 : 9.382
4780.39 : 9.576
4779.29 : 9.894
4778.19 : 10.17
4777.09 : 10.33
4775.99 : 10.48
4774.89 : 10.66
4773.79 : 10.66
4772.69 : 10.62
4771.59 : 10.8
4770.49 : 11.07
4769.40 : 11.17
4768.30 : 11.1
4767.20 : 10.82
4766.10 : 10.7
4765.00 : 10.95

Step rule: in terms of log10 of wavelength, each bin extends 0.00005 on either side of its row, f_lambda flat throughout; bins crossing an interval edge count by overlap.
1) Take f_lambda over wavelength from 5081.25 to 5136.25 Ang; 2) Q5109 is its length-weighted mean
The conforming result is 10.2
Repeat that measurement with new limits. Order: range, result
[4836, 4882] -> 12.7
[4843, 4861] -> 13.2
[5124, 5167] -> 10.1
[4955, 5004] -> 12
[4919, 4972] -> 13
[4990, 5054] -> 11.2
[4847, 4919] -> 12.8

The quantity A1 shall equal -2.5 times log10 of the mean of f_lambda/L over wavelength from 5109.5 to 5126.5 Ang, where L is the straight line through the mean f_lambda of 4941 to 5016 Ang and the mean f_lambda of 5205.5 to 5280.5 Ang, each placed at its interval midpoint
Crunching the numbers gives 0.233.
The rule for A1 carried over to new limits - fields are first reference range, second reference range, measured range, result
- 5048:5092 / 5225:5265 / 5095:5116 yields 0.143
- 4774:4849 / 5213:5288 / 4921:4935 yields -0.074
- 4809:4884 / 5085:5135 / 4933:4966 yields -0.119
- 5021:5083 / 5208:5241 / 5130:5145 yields 0.171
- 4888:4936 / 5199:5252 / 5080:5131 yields 0.267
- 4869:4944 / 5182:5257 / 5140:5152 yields 0.239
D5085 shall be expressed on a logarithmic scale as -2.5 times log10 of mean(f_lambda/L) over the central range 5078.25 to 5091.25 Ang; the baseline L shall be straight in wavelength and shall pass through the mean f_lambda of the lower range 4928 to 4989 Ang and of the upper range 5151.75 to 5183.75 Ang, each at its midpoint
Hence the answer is 0.010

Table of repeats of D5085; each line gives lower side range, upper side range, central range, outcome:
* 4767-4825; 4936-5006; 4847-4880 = -0.06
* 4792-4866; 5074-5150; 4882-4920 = -0.07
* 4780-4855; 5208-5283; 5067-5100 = 0.24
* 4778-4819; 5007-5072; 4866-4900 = -0.09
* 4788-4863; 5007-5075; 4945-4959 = -0.16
